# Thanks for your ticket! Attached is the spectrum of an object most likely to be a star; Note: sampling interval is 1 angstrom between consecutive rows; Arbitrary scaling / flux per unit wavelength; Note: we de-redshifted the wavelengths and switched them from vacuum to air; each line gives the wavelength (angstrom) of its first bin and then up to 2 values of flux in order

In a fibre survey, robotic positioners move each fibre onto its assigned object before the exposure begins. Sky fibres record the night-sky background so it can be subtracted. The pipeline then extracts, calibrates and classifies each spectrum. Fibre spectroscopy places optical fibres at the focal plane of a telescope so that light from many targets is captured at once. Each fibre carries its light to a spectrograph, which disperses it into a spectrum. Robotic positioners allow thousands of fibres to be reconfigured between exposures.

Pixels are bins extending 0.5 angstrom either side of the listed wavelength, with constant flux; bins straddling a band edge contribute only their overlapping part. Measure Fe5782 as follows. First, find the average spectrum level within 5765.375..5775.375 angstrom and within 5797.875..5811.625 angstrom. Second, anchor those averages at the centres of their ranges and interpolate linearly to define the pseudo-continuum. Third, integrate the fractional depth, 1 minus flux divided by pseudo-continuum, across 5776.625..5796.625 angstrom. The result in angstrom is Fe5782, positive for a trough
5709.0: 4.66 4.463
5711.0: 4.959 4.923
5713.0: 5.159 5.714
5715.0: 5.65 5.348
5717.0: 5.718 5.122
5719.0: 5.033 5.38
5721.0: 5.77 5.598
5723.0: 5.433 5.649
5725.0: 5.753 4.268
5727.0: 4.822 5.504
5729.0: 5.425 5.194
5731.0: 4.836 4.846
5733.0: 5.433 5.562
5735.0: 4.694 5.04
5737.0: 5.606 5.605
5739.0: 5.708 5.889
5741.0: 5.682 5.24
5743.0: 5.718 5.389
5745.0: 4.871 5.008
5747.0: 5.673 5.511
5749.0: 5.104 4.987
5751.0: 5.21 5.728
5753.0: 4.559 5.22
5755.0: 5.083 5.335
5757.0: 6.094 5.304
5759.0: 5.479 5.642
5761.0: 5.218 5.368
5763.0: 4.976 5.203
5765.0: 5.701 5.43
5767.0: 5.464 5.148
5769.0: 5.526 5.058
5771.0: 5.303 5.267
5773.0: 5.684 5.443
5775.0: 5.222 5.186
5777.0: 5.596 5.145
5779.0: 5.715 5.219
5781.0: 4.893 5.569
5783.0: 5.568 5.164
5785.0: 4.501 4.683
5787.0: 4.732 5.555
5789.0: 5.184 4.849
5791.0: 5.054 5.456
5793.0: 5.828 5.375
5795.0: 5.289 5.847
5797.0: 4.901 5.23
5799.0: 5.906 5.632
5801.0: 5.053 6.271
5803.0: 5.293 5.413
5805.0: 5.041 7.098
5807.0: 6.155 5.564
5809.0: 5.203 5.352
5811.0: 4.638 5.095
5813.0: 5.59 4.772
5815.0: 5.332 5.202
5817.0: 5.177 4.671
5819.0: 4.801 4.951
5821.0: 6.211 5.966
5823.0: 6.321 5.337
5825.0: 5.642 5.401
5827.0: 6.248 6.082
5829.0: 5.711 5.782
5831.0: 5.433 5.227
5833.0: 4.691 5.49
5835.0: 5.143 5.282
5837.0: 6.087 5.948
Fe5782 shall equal 0.7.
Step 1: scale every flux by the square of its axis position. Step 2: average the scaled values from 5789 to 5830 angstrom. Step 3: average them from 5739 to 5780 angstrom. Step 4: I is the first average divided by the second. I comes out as 1.04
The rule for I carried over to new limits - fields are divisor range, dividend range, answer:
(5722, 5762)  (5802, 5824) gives 1.05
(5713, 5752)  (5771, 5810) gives 1.03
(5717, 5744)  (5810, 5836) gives 1.04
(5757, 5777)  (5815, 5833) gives 1.05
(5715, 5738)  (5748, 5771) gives 1.02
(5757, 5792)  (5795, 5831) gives 1.06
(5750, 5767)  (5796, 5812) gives 1.05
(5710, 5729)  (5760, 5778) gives 1.03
